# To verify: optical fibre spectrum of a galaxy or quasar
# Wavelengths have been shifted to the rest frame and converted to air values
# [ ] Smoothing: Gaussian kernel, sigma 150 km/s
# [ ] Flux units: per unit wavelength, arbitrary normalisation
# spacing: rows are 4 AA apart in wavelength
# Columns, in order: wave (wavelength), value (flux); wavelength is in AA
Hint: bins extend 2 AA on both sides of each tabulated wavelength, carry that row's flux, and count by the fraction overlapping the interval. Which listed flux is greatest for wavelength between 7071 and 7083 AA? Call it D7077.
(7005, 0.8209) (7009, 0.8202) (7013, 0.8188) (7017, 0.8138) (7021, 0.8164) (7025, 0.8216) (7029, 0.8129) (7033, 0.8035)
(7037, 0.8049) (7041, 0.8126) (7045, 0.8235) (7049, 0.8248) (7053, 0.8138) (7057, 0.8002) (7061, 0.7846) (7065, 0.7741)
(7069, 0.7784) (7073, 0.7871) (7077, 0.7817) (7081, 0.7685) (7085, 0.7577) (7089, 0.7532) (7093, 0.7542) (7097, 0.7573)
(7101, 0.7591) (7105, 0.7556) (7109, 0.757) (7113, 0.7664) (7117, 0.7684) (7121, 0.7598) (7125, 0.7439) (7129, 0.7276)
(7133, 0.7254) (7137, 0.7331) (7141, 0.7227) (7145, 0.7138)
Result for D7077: 0.7871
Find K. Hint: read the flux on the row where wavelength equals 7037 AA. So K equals 0.8049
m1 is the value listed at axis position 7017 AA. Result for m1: 0.8138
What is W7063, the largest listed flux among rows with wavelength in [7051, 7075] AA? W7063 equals 0.8138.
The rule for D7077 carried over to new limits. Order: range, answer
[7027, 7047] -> 0.8235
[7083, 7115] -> 0.7664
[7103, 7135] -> 0.7684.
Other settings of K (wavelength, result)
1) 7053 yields 0.8138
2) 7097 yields 0.7573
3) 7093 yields 0.7542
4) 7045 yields 0.8235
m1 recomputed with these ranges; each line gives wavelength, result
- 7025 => 0.8216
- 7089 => 0.7532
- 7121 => 0.7598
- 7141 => 0.7227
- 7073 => 0.7871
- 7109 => 0.757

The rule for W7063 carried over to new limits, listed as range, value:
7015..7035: 0.8216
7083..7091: 0.7577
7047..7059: 0.8248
